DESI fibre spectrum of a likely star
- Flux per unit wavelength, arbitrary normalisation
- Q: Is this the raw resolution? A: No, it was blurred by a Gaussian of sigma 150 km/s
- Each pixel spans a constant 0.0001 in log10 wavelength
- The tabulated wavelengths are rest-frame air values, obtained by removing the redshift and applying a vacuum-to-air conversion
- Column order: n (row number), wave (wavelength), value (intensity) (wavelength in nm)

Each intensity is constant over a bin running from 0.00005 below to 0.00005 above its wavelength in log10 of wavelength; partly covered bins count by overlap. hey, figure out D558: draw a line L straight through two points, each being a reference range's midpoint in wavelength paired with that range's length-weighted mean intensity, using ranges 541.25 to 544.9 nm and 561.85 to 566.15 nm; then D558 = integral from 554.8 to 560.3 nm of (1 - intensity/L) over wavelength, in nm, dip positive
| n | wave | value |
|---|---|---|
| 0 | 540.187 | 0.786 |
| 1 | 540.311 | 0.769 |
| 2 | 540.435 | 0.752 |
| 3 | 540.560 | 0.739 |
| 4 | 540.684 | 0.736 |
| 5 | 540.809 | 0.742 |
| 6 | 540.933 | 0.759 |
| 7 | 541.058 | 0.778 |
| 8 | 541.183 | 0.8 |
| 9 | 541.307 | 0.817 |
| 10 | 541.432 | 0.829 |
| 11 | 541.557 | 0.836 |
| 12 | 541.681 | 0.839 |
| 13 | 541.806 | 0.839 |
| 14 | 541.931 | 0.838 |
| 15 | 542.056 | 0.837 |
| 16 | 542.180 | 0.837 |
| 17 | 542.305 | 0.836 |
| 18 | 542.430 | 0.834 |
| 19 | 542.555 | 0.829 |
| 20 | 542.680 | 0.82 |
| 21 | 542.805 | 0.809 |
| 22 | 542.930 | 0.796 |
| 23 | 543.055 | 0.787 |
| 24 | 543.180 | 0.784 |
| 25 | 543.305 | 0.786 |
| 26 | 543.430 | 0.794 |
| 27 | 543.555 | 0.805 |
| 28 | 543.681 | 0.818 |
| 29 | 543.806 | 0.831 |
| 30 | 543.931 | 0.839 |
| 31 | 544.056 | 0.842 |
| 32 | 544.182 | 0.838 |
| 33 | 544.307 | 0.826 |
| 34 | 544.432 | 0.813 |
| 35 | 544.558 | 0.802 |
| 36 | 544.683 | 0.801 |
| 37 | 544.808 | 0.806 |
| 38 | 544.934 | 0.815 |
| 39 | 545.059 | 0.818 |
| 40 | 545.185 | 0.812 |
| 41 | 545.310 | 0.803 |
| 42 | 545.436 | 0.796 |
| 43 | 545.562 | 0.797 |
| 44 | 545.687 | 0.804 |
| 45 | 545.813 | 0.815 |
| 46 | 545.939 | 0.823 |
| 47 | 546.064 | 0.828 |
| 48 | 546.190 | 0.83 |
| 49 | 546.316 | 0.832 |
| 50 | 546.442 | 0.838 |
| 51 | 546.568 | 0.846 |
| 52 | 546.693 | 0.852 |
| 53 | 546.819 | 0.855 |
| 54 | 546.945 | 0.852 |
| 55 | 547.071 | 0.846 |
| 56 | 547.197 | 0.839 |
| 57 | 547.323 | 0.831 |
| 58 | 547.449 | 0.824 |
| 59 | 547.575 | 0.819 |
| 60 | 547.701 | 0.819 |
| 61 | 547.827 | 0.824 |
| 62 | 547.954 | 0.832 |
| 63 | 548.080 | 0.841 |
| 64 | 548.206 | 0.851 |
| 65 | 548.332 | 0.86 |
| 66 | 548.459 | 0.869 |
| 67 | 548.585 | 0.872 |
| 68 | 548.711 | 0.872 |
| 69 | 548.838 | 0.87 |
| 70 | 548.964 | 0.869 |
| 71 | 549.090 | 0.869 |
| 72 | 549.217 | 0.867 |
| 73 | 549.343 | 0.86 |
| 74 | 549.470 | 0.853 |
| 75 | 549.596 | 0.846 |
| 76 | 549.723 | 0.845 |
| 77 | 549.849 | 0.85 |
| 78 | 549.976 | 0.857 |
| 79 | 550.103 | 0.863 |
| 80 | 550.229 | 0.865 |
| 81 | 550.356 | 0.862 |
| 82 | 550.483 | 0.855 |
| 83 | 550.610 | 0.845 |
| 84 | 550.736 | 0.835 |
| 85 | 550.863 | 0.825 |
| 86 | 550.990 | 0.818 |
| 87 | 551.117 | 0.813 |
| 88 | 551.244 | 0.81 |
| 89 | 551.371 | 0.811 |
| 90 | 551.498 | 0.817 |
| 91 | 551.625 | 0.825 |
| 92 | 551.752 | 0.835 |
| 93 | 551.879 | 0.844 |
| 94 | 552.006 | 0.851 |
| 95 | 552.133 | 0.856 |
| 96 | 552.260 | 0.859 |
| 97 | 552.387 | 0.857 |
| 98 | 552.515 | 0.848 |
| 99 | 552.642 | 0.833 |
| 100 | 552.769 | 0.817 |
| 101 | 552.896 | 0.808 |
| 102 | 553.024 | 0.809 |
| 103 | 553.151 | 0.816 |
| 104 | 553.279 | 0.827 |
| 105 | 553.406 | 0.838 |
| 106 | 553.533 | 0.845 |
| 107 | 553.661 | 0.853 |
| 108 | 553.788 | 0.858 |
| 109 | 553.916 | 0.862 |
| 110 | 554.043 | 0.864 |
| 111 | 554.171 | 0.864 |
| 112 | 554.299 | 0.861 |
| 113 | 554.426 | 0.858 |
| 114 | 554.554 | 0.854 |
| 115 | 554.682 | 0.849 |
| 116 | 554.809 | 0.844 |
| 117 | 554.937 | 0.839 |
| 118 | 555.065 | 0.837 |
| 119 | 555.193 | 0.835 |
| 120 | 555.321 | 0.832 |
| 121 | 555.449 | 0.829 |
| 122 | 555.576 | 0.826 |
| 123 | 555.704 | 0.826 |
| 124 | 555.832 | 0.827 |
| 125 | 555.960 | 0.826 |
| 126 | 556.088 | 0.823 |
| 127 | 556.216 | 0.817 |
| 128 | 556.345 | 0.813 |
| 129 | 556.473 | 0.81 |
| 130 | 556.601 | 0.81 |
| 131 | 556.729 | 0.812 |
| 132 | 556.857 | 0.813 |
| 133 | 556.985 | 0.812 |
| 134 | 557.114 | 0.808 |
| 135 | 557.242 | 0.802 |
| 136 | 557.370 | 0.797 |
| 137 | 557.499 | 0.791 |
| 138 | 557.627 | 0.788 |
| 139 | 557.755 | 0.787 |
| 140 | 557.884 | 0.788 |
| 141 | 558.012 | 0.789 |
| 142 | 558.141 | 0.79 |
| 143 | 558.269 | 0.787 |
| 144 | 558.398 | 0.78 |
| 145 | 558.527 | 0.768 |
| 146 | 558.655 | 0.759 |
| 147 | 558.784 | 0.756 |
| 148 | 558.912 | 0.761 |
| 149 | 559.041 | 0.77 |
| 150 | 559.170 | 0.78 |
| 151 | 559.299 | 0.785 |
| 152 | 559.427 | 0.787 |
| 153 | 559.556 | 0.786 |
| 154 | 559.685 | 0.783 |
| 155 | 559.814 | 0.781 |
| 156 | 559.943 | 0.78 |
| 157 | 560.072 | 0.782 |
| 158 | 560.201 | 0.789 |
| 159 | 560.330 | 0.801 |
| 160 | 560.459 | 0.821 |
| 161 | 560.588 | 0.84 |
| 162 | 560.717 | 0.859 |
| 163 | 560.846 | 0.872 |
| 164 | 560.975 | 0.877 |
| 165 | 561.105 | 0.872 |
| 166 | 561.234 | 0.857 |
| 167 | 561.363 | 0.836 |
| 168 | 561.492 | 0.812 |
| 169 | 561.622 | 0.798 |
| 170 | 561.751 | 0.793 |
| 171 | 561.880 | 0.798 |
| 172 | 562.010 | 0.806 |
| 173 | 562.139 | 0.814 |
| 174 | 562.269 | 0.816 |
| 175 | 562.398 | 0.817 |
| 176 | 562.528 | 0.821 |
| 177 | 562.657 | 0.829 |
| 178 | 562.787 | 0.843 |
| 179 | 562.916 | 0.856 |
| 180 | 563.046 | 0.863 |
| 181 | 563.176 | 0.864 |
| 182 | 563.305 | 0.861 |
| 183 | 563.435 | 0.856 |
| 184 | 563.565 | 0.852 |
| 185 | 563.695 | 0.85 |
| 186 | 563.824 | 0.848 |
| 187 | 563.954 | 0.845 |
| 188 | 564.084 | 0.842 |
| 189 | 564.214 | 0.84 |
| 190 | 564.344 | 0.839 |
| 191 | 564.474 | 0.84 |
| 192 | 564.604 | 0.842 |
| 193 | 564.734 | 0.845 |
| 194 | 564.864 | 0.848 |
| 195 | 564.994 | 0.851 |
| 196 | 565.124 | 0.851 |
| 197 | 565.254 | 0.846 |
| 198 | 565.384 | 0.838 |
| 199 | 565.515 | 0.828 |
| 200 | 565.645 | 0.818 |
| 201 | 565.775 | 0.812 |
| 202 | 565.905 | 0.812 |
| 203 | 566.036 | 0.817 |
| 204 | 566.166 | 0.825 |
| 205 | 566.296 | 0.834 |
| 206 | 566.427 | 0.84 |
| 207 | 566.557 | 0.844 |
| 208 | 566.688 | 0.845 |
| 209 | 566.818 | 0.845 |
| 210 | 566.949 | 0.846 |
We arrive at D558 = 0.210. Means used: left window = 0.819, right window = 0.837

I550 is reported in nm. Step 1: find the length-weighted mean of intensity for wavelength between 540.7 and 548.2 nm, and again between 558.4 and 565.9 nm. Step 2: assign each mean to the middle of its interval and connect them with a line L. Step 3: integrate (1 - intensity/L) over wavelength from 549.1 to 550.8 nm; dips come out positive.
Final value -0.07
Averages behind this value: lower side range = 0.819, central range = 0.854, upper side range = 0.822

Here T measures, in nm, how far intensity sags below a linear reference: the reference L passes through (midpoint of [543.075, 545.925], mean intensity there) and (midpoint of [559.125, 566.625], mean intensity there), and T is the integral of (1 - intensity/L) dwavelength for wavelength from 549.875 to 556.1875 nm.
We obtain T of -0.15 nm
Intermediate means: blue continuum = 0.811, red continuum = 0.828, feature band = 0.839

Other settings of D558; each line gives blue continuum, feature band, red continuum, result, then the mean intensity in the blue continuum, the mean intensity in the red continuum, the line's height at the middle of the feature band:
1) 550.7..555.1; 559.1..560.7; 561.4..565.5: 0.08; 0.838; 0.836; 0.837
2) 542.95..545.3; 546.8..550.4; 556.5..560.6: -0.21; 0.812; 0.79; 0.805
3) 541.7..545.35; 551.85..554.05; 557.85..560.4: -0.13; 0.817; 0.78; 0.795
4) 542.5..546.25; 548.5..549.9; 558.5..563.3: -0.08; 0.812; 0.813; 0.812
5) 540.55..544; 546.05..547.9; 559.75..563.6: -0.05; 0.808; 0.829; 0.813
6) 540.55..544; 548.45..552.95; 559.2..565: -0.16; 0.808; 0.828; 0.817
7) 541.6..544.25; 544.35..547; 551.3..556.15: 0.02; 0.821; 0.839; 0.826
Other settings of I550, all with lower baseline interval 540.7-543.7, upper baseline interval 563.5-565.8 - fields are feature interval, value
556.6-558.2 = 0.06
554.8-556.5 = 0.00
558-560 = 0.13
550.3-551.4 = -0.01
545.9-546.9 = -0.03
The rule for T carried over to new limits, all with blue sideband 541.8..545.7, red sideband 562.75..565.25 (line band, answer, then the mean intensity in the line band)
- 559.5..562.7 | 0.102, 0.818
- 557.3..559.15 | 0.133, 0.779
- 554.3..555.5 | -0.013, 0.843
